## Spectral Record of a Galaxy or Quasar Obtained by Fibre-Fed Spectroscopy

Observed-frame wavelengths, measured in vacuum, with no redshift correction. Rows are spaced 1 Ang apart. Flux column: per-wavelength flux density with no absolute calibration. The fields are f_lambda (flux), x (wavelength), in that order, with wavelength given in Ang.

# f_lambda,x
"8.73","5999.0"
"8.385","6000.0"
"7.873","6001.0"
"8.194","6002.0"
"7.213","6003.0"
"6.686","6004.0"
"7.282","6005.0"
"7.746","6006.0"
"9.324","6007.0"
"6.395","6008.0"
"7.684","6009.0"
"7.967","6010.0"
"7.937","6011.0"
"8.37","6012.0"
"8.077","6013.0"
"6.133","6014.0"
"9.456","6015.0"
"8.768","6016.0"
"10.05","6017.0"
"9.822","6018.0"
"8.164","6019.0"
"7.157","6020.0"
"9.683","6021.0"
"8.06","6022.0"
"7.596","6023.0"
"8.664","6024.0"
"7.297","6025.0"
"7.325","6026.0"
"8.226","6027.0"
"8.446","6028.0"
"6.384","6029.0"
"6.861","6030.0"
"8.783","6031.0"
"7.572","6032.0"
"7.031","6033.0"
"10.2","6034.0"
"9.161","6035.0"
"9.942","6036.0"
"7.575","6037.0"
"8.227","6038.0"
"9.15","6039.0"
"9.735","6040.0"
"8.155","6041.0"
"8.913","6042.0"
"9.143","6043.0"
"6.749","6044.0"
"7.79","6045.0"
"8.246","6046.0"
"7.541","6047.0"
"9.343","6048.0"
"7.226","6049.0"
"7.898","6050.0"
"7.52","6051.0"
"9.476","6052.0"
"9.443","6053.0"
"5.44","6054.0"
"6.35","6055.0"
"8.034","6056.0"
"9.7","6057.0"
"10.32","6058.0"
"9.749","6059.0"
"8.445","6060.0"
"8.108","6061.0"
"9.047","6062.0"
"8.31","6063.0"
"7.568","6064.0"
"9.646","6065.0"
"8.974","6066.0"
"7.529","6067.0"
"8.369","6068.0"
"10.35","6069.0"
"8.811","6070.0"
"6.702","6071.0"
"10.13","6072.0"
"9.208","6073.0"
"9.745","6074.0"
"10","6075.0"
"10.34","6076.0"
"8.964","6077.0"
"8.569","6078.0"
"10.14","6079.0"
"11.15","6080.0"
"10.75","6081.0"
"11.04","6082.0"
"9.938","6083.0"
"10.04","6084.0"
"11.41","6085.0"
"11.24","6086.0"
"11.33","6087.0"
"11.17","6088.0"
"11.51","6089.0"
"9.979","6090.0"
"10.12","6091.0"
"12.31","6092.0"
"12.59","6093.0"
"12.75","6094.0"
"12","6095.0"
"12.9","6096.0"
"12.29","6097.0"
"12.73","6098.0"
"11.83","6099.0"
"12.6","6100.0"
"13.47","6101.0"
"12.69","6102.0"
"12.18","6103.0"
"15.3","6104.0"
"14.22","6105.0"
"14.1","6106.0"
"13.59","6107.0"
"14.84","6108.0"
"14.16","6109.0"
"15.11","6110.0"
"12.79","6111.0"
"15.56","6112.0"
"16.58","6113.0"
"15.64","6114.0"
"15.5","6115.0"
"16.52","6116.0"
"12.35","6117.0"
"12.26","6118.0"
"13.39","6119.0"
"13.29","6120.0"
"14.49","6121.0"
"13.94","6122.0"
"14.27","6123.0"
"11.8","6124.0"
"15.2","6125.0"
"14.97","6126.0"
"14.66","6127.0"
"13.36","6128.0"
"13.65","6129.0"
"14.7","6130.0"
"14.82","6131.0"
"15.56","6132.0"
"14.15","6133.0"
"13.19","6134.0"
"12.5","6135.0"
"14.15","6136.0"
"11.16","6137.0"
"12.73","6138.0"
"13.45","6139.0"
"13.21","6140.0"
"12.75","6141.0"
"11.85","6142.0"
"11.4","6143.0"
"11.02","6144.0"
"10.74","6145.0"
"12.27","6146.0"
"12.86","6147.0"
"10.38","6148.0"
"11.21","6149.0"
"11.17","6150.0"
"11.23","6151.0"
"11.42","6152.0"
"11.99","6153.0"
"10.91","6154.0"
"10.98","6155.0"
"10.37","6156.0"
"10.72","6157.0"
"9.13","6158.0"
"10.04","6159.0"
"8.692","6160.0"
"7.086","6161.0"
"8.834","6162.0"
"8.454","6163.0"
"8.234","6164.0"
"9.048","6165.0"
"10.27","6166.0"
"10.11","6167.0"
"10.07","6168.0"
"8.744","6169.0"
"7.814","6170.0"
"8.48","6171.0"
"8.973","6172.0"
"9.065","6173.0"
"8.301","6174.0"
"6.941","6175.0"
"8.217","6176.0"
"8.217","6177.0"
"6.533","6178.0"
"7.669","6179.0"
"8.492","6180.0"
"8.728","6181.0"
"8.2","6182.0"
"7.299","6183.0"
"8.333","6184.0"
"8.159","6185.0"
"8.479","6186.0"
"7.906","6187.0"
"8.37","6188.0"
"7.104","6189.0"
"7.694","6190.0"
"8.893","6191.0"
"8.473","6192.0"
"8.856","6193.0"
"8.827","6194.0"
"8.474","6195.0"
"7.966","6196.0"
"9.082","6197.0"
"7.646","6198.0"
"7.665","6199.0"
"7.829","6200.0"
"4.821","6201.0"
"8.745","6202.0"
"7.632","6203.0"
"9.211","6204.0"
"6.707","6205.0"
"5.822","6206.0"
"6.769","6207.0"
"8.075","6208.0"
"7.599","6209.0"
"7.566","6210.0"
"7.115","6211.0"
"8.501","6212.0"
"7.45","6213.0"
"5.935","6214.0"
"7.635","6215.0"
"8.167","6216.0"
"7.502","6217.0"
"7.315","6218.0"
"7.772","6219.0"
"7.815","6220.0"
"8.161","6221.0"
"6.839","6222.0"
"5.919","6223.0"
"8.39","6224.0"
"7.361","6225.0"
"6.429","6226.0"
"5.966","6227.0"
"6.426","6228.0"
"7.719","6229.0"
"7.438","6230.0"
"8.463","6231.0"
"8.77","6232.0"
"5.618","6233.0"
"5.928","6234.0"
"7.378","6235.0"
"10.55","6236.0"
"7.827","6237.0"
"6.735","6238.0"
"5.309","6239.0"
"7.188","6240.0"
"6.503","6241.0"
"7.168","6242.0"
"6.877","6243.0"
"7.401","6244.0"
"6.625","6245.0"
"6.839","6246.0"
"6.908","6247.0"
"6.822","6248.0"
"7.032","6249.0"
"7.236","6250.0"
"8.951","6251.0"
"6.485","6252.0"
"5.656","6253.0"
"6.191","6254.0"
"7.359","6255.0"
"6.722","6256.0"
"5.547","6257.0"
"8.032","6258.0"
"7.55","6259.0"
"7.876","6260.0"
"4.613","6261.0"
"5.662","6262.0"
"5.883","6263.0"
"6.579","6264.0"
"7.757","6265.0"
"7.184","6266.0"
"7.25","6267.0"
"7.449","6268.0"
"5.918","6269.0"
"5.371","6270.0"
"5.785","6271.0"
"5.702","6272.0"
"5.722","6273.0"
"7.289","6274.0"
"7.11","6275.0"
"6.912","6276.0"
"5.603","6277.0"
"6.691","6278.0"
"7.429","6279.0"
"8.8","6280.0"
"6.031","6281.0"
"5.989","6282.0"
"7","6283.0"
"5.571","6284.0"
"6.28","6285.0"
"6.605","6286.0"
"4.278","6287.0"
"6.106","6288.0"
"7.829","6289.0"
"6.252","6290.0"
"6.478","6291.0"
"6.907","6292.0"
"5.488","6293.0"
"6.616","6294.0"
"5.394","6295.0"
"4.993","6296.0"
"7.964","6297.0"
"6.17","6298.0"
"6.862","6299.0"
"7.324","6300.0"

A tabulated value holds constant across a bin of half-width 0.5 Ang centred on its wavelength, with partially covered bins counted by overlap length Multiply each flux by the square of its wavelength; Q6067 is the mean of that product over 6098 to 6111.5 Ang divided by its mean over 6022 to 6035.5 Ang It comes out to 1.7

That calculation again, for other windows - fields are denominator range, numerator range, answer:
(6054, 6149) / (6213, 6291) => 0.61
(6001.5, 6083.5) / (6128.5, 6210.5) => 1.18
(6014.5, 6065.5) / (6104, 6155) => 1.64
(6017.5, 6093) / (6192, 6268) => 0.86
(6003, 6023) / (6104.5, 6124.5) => 1.81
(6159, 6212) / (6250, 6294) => 0.83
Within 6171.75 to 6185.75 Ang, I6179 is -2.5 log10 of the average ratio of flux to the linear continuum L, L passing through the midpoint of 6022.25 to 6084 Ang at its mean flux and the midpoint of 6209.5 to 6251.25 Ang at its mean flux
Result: -0.06 mag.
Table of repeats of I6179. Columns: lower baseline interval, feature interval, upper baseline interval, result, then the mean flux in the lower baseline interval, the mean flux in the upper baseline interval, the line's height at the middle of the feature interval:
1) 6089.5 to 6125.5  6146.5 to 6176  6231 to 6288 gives 0.15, 13.5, 6.75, 11.1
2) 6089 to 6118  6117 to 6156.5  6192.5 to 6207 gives -0.11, 13.4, 7.77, 11.5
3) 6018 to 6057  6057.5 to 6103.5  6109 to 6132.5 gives 0.10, 8.16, 14.4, 11.4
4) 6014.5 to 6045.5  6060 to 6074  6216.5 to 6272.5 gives -0.07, 8.39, 6.96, 8.14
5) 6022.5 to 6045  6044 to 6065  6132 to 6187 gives 0.03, 8.22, 10.1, 8.54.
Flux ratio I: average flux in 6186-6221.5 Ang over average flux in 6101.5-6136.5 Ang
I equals 0.5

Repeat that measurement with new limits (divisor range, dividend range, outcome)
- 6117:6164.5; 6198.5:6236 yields 0.61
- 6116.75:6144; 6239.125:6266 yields 0.51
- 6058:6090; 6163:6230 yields 0.82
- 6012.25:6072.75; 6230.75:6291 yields 0.81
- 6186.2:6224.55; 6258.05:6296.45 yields 0.84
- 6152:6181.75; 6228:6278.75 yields 0.76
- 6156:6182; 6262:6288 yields 0.74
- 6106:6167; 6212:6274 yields 0.56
